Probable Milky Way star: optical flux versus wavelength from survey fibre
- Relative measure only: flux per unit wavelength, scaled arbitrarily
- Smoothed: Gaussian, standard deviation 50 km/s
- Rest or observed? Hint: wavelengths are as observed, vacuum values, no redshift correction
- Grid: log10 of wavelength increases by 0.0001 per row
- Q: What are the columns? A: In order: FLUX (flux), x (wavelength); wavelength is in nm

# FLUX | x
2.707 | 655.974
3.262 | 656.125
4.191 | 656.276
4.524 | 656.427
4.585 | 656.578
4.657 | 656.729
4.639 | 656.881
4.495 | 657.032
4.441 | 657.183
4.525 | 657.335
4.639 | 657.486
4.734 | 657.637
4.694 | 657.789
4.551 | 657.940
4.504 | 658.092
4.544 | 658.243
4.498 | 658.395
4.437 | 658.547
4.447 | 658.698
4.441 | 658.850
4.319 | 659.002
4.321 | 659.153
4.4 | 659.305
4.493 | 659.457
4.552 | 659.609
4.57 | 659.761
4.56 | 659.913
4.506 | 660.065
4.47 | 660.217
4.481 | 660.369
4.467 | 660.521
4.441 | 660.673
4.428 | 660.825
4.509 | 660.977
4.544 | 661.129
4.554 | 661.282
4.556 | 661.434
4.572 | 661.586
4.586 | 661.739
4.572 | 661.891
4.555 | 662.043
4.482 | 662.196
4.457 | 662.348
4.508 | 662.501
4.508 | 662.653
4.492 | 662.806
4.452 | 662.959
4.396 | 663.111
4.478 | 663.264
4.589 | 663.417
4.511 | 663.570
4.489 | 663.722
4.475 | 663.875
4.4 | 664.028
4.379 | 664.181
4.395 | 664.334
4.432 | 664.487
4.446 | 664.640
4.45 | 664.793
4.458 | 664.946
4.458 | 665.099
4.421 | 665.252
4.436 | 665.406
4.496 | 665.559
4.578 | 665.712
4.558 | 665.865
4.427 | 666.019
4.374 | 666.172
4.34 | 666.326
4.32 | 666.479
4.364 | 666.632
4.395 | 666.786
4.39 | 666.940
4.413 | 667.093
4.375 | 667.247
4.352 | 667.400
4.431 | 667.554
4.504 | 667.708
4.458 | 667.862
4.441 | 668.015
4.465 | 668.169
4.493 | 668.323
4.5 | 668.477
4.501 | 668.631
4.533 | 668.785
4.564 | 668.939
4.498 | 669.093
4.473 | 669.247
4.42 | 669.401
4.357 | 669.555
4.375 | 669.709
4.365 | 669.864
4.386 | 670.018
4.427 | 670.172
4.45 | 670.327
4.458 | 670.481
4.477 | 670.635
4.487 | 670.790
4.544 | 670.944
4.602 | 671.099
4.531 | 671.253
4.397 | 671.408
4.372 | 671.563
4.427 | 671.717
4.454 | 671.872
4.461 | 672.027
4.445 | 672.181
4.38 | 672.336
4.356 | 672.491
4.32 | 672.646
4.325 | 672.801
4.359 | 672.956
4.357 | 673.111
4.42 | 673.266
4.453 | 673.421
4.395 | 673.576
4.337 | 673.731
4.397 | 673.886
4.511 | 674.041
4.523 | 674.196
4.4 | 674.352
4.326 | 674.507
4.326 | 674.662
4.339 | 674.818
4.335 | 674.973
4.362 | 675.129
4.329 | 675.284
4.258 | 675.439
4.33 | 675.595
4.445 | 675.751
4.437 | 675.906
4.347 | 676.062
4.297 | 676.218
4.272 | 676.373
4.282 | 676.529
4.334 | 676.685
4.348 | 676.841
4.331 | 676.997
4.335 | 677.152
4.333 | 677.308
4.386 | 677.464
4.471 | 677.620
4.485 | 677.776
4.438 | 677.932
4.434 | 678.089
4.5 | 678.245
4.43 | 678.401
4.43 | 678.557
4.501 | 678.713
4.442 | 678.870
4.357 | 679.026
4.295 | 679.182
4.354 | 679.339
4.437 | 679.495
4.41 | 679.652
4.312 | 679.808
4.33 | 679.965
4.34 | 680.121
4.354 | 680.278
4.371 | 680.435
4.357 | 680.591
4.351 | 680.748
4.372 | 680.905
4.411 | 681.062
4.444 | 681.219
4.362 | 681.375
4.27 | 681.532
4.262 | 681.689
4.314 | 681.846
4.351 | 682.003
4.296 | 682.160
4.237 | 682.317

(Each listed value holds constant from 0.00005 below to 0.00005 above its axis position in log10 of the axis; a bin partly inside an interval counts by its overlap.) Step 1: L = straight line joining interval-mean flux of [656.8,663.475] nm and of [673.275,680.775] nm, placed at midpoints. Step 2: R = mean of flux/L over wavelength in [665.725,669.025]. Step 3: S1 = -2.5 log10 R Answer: 0.00 mag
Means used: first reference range 4.51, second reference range 4.38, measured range 4.44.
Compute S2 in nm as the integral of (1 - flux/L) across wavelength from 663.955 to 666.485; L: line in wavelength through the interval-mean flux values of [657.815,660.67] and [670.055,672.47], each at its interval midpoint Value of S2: 0.02 nm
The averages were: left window 4.48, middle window 4.44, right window 4.46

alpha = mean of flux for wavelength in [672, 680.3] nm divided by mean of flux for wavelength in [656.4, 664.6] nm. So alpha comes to 1.0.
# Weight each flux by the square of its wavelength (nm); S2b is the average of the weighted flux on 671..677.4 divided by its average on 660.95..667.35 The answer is 1.01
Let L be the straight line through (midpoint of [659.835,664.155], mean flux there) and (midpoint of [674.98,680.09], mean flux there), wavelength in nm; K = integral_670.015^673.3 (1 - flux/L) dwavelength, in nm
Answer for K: -0.01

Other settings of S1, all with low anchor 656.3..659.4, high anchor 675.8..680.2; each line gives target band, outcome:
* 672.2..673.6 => 0.01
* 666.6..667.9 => 0.01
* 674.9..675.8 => 0.02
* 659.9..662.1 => -0.01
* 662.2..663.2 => 0.00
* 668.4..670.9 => 0.00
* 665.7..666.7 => 0.01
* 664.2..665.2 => 0.01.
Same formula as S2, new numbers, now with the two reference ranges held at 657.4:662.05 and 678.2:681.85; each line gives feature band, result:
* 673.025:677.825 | 0.04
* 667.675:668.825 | -0.01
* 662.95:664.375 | 0.01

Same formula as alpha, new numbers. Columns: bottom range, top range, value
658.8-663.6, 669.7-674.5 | 0.98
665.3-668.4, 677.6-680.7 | 0.99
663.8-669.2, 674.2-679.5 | 0.98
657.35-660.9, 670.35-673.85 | 0.98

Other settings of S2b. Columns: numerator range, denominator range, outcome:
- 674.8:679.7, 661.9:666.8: 1.02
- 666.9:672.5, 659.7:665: 1.01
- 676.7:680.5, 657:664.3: 1.03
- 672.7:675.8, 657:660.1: 1.02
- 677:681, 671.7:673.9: 1.02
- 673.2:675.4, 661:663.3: 1.01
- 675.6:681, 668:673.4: 1.01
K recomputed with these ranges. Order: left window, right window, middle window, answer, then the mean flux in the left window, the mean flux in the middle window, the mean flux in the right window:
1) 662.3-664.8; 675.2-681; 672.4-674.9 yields 0.01 nm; 4.46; 4.38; 4.37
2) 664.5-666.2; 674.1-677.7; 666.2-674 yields -0.02 nm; 4.47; 4.43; 4.36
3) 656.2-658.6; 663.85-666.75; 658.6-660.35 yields 0.02 nm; 4.54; 4.46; 4.43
